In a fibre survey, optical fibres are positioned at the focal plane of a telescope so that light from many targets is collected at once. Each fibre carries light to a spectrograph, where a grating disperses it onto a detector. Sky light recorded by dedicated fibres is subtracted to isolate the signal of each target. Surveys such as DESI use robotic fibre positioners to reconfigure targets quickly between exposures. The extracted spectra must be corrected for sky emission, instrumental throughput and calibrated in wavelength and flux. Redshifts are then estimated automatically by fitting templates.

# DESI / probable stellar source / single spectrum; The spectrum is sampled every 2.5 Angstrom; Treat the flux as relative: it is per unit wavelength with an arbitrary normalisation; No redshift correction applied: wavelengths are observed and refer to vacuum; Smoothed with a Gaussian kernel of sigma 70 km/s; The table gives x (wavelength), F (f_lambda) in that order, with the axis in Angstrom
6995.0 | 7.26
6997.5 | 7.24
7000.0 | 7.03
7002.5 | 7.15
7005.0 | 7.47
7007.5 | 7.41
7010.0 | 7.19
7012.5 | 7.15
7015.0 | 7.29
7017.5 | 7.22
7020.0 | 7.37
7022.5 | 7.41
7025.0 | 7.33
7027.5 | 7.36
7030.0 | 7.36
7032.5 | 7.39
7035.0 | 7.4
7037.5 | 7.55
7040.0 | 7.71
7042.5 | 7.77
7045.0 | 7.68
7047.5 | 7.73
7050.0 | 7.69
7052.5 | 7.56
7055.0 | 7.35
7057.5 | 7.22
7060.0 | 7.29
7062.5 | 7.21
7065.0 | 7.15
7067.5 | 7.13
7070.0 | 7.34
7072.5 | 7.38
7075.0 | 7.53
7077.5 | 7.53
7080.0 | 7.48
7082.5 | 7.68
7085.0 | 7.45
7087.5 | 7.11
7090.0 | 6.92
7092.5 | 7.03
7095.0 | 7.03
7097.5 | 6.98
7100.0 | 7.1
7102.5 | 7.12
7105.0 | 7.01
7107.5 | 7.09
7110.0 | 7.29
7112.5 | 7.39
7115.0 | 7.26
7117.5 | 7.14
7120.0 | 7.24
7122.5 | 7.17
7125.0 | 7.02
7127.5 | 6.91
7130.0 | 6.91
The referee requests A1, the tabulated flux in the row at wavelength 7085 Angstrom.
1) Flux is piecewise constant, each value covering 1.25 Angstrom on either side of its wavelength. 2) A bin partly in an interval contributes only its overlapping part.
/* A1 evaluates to 7.45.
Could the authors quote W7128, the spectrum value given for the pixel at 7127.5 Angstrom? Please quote 6.91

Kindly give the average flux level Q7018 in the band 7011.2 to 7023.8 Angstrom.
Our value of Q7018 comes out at 7.29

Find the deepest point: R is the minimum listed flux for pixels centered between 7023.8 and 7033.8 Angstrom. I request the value 7.33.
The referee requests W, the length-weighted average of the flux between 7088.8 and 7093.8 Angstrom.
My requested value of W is 6.98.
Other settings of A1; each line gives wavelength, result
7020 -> 7.37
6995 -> 7.26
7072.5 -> 7.38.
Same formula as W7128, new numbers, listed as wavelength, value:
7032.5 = 7.39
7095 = 7.03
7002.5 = 7.15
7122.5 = 7.17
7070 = 7.34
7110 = 7.29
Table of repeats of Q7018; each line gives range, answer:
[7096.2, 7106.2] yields 7.05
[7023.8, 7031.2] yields 7.35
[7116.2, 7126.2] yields 7.14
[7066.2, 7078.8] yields 7.38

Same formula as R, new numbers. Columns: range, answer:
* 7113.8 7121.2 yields 7.14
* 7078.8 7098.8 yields 6.92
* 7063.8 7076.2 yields 7.13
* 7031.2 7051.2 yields 7.39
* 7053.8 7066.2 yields 7.15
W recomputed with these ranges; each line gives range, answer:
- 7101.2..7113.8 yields 7.18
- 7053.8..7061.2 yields 7.29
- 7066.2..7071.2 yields 7.23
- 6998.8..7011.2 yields 7.25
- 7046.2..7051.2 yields 7.71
